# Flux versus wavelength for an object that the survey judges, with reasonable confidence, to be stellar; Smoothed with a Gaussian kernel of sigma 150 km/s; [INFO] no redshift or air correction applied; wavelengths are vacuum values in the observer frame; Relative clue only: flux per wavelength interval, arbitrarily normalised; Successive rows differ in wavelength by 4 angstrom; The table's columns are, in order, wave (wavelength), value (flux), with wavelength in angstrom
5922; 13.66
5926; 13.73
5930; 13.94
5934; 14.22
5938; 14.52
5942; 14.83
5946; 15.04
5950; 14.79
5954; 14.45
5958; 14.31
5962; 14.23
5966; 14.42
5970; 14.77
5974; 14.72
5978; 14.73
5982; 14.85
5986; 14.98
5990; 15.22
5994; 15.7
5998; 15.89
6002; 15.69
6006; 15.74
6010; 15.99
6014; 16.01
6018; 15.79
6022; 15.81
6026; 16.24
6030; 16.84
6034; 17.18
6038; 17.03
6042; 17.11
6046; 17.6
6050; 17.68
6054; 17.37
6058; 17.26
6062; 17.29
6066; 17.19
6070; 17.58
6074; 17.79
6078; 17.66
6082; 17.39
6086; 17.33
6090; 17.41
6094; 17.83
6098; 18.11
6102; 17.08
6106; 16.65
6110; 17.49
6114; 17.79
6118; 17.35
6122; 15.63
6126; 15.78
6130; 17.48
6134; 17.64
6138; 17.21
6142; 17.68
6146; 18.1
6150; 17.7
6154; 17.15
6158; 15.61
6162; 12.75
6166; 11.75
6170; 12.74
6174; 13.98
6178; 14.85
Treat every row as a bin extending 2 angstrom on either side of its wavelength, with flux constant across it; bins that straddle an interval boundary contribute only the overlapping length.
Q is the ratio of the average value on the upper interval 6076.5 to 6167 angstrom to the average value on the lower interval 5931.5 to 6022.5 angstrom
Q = 1.12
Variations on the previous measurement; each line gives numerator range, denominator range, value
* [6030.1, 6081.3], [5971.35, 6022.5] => 1.12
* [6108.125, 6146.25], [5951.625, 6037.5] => 1.11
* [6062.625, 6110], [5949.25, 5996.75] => 1.18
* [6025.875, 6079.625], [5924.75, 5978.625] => 1.19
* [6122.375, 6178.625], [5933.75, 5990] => 1.07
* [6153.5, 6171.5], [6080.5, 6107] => 0.79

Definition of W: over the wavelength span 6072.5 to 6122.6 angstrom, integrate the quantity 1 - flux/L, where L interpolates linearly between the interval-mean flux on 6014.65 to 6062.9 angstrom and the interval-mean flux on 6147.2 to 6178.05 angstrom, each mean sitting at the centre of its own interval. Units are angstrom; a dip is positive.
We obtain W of -4.95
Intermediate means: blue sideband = 16.9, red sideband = 14.6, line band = 17.4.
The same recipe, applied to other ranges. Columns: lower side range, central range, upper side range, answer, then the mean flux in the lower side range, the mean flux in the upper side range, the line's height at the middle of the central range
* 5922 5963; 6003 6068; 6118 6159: -4.5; 14.4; 17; 15.6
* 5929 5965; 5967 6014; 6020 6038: 0.9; 14.5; 16.6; 15.6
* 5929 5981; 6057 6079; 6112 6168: -2.5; 14.6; 16.4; 15.7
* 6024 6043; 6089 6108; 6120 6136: -0.8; 16.9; 16.6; 16.7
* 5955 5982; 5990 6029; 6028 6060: 0.4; 14.6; 17.3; 16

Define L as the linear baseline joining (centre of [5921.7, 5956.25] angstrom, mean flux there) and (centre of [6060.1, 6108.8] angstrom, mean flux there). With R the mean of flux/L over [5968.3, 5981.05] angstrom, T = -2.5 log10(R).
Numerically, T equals 0.03 mag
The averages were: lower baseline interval 14.4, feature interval 14.7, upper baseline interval 17.4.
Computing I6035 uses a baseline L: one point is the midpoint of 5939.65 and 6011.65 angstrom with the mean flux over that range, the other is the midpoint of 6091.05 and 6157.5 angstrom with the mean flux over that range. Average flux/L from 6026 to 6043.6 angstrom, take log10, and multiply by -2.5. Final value -0.069 mag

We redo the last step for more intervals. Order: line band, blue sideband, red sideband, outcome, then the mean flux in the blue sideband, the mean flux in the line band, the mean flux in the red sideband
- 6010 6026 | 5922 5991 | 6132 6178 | -0.07 mag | 14.5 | 15.9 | 15.6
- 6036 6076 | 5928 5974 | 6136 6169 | -0.14 mag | 14.5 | 17.4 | 15.9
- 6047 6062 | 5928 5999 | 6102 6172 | -0.12 mag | 14.7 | 17.4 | 16.3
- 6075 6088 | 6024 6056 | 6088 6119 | -0.01 mag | 17.1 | 17.5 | 17.5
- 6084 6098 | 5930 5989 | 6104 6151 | -0.06 mag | 14.6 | 17.6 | 17.2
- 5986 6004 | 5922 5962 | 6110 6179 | -0.05 mag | 14.4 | 15.6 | 16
